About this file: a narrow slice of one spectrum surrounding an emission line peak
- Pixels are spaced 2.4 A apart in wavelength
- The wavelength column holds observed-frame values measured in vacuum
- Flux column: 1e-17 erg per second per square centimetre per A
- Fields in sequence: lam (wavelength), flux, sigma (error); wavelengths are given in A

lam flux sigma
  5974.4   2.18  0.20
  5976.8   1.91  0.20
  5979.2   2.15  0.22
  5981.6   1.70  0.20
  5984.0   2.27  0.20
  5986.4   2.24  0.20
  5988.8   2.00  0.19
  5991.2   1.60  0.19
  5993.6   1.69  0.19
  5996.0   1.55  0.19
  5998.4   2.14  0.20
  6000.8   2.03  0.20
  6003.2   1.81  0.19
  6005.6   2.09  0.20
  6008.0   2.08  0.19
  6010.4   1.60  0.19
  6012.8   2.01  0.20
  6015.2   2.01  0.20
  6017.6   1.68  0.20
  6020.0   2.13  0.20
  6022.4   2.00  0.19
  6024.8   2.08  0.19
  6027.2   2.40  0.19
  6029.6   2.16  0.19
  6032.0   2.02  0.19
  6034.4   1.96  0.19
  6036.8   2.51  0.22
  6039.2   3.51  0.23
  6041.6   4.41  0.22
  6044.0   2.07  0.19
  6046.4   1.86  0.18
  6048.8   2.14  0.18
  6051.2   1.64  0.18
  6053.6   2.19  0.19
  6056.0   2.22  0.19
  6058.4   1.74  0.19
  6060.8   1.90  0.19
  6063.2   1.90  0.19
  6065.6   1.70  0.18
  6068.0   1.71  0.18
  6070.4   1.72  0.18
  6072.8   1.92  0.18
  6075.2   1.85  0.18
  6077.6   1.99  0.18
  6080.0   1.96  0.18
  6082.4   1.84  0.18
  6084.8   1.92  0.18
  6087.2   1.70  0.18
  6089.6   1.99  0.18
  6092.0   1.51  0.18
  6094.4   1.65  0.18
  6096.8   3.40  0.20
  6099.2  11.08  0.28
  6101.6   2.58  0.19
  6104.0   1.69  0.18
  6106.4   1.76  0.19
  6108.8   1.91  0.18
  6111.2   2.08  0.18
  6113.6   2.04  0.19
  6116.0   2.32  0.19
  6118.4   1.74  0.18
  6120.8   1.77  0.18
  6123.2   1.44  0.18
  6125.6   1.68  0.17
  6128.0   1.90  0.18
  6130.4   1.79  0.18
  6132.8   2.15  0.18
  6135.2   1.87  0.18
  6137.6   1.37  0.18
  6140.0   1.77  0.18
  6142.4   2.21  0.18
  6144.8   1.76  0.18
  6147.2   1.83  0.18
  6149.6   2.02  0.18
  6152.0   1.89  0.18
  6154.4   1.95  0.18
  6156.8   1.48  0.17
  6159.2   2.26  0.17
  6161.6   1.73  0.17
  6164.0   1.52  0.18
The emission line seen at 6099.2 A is [O III]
